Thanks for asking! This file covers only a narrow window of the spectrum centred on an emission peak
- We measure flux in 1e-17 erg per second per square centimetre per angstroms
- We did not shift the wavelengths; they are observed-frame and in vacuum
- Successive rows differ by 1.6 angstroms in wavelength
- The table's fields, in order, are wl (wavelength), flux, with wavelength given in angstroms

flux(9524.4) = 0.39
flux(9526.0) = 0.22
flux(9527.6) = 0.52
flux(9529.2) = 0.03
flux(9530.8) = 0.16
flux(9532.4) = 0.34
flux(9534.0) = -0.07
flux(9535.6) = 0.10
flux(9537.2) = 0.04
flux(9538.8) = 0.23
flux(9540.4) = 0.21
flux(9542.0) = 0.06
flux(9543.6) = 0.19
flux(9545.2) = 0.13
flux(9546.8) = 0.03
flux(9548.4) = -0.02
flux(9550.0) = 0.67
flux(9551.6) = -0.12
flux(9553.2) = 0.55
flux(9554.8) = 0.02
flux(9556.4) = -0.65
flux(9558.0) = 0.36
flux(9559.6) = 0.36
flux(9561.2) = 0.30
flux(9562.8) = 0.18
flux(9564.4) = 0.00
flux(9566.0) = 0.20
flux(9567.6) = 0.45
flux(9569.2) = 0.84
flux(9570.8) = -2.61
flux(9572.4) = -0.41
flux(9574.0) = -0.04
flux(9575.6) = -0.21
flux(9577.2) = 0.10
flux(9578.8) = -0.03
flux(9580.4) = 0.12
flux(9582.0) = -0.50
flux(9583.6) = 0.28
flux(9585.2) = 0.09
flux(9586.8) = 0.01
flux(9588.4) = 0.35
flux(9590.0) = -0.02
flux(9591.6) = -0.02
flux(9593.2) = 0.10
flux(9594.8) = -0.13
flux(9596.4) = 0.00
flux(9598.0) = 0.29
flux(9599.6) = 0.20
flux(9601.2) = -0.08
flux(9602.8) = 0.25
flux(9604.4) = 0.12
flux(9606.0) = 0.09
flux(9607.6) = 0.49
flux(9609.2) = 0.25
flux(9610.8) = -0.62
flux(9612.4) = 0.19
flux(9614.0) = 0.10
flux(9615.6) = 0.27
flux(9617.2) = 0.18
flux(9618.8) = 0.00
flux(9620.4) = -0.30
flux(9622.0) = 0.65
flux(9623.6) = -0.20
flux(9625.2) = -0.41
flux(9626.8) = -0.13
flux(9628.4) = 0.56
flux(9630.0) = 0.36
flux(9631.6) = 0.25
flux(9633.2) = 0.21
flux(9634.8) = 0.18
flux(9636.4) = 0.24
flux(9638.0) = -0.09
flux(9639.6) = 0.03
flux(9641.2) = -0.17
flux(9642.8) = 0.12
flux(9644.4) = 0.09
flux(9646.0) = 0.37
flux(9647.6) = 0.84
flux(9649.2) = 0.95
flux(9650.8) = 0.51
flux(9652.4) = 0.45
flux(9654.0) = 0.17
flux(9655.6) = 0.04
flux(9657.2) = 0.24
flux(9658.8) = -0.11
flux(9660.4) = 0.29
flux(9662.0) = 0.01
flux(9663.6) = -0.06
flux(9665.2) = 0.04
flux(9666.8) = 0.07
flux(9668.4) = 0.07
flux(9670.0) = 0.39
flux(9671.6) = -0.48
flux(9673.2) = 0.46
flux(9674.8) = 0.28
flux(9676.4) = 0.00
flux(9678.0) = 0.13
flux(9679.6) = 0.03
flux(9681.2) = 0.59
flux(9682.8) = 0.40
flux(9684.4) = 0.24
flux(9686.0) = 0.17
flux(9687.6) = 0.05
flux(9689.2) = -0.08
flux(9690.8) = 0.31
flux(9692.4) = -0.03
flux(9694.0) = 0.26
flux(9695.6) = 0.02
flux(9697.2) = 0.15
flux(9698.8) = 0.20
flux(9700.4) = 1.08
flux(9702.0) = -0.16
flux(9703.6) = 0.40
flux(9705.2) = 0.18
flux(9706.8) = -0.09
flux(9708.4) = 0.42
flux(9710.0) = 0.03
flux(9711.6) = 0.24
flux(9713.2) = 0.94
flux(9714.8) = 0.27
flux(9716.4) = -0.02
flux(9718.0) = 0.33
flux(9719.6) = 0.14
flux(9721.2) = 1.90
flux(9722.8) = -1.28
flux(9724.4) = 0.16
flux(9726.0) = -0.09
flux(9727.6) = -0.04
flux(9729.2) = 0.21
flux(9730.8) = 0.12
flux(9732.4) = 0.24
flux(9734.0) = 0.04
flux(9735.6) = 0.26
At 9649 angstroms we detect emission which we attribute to H-beta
